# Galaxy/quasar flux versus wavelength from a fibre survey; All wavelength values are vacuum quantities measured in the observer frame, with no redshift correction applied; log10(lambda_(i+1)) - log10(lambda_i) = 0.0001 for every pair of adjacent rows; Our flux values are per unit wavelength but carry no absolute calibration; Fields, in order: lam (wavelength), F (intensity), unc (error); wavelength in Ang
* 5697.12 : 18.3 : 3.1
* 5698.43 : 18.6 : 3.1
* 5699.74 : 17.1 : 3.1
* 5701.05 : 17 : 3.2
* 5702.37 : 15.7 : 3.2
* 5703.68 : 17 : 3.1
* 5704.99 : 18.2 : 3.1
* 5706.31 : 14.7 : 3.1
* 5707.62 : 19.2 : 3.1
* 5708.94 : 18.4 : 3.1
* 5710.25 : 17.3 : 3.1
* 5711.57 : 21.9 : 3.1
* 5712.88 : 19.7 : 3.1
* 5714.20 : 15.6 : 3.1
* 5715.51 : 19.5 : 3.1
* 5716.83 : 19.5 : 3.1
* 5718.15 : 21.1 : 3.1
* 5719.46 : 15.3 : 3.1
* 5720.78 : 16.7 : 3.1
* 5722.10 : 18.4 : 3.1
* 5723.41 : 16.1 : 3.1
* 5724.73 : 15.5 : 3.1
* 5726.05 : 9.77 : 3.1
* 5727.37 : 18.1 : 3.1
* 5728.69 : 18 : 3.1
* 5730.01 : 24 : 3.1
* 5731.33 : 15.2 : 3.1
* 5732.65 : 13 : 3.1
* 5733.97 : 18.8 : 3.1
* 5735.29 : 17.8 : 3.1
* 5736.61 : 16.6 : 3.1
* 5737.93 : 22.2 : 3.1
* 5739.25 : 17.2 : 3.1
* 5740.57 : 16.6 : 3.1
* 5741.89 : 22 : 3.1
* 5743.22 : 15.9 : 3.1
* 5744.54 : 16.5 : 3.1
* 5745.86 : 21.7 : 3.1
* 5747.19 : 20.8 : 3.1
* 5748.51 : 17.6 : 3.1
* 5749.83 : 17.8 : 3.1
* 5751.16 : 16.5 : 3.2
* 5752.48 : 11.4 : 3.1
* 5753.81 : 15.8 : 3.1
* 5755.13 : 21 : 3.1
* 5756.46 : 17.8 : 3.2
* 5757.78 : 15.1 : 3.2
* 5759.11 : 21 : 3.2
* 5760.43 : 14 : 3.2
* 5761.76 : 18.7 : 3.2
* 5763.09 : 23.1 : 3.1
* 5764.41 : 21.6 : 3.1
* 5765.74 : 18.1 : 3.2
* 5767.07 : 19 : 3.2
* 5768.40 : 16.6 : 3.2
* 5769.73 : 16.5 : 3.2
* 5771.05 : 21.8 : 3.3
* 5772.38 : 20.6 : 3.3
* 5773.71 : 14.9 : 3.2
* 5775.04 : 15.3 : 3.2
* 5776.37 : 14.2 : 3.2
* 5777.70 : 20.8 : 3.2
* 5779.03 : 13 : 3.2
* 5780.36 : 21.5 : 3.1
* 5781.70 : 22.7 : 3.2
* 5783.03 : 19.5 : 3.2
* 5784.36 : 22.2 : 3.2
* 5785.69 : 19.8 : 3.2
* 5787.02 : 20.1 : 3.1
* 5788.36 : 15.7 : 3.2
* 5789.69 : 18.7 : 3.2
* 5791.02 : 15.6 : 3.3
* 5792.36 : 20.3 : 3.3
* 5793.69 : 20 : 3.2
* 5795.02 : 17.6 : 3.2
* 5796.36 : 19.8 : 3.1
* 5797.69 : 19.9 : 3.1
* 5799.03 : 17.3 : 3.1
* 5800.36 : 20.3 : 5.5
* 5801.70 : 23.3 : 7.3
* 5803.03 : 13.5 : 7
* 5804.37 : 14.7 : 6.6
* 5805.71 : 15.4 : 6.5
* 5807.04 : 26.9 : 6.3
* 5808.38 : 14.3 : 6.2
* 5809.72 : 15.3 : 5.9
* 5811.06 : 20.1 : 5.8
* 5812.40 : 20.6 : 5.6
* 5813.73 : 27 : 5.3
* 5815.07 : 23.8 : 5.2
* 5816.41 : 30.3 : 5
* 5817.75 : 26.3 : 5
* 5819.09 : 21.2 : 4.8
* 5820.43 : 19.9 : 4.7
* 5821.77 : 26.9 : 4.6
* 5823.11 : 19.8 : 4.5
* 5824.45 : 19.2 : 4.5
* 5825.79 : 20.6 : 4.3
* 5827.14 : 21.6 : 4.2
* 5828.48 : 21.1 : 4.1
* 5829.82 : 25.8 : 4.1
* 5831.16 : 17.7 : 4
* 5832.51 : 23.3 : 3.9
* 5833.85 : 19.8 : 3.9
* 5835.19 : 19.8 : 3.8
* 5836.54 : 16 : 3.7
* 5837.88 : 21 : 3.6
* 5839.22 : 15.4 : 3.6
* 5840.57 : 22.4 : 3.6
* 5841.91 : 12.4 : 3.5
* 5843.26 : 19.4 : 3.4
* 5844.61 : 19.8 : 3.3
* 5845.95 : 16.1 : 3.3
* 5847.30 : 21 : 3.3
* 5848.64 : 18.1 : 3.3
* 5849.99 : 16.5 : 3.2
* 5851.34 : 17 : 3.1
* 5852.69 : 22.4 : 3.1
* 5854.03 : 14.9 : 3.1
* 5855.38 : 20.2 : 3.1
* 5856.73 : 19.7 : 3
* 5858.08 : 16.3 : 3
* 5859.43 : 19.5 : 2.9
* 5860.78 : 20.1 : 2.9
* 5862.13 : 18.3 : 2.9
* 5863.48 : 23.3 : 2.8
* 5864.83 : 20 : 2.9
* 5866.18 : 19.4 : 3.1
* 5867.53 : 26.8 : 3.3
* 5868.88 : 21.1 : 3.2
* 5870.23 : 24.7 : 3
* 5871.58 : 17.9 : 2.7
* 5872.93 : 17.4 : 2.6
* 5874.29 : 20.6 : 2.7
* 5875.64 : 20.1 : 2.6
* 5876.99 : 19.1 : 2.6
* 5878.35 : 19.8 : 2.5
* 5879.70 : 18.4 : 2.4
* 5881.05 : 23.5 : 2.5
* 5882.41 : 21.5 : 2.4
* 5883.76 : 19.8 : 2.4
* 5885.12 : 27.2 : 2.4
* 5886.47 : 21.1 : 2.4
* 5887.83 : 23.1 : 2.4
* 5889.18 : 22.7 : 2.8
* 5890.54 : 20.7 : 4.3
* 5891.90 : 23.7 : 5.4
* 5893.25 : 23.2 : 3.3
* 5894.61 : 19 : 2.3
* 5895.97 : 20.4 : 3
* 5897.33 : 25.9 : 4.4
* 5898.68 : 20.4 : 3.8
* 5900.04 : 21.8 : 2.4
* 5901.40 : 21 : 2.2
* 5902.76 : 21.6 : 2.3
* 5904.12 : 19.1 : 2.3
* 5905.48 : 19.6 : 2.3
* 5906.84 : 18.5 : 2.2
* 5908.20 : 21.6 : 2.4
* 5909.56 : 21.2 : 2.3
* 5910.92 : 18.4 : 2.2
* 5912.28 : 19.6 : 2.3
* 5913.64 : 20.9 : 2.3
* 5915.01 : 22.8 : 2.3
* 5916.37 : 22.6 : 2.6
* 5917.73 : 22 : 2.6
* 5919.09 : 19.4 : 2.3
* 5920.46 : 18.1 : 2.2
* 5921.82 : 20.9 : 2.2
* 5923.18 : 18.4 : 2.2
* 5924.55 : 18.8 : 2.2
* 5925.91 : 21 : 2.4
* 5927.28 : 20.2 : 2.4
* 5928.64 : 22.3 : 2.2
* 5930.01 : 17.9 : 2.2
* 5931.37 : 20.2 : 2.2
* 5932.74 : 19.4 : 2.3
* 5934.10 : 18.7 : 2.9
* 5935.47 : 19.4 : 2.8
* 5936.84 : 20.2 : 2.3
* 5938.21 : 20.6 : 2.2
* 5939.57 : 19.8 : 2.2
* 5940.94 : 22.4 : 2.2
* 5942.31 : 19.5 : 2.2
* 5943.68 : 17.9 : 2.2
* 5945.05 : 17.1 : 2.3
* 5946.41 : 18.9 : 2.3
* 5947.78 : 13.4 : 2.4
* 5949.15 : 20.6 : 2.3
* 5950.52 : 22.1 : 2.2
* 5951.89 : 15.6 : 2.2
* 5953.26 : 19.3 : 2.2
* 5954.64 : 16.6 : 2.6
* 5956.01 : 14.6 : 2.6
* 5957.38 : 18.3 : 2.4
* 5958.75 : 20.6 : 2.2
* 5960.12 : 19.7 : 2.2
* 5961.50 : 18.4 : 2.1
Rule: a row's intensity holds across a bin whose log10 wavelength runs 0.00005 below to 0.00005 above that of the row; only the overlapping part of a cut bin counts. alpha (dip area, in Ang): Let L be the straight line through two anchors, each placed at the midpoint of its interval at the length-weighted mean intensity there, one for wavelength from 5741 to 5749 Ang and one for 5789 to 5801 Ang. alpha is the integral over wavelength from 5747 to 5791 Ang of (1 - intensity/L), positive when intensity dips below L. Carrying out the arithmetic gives 1.7 Ang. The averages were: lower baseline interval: 19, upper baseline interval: 18.8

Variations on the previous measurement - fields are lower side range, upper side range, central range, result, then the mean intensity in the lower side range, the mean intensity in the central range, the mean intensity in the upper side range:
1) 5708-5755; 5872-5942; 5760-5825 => -2.8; 17.7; 19.6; 20.7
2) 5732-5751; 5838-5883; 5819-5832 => -1.6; 18.1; 21.4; 19.5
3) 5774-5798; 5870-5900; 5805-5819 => -1.9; 18.6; 21.9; 21.3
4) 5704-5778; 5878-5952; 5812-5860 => -2.7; 17.8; 20.4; 20.5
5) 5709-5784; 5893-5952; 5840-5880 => -0.2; 18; 19.4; 20.1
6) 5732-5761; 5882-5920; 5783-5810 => 0.3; 17.6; 18.6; 21.4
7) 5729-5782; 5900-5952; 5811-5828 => -3.8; 18.1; 22.9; 19.9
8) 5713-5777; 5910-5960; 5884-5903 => -3.2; 17.7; 22.2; 19.4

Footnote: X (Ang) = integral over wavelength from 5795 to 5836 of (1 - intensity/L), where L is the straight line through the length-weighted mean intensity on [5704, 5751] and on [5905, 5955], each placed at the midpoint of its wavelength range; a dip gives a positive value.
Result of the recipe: -4.7 Ang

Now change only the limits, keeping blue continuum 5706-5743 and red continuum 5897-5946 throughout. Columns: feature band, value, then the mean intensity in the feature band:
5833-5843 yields 0.5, 18.3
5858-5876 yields -0.9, 20.5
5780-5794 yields -0.8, 19.6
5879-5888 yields -1.0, 22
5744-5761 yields 0.6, 17.5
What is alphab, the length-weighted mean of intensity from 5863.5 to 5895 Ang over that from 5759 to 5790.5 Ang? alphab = 1.1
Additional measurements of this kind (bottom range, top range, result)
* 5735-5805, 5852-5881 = 1.09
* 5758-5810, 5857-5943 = 1.11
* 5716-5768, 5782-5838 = 1.14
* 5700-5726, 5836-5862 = 1.05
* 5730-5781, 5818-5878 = 1.11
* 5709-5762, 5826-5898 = 1.15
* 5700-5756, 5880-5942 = 1.18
